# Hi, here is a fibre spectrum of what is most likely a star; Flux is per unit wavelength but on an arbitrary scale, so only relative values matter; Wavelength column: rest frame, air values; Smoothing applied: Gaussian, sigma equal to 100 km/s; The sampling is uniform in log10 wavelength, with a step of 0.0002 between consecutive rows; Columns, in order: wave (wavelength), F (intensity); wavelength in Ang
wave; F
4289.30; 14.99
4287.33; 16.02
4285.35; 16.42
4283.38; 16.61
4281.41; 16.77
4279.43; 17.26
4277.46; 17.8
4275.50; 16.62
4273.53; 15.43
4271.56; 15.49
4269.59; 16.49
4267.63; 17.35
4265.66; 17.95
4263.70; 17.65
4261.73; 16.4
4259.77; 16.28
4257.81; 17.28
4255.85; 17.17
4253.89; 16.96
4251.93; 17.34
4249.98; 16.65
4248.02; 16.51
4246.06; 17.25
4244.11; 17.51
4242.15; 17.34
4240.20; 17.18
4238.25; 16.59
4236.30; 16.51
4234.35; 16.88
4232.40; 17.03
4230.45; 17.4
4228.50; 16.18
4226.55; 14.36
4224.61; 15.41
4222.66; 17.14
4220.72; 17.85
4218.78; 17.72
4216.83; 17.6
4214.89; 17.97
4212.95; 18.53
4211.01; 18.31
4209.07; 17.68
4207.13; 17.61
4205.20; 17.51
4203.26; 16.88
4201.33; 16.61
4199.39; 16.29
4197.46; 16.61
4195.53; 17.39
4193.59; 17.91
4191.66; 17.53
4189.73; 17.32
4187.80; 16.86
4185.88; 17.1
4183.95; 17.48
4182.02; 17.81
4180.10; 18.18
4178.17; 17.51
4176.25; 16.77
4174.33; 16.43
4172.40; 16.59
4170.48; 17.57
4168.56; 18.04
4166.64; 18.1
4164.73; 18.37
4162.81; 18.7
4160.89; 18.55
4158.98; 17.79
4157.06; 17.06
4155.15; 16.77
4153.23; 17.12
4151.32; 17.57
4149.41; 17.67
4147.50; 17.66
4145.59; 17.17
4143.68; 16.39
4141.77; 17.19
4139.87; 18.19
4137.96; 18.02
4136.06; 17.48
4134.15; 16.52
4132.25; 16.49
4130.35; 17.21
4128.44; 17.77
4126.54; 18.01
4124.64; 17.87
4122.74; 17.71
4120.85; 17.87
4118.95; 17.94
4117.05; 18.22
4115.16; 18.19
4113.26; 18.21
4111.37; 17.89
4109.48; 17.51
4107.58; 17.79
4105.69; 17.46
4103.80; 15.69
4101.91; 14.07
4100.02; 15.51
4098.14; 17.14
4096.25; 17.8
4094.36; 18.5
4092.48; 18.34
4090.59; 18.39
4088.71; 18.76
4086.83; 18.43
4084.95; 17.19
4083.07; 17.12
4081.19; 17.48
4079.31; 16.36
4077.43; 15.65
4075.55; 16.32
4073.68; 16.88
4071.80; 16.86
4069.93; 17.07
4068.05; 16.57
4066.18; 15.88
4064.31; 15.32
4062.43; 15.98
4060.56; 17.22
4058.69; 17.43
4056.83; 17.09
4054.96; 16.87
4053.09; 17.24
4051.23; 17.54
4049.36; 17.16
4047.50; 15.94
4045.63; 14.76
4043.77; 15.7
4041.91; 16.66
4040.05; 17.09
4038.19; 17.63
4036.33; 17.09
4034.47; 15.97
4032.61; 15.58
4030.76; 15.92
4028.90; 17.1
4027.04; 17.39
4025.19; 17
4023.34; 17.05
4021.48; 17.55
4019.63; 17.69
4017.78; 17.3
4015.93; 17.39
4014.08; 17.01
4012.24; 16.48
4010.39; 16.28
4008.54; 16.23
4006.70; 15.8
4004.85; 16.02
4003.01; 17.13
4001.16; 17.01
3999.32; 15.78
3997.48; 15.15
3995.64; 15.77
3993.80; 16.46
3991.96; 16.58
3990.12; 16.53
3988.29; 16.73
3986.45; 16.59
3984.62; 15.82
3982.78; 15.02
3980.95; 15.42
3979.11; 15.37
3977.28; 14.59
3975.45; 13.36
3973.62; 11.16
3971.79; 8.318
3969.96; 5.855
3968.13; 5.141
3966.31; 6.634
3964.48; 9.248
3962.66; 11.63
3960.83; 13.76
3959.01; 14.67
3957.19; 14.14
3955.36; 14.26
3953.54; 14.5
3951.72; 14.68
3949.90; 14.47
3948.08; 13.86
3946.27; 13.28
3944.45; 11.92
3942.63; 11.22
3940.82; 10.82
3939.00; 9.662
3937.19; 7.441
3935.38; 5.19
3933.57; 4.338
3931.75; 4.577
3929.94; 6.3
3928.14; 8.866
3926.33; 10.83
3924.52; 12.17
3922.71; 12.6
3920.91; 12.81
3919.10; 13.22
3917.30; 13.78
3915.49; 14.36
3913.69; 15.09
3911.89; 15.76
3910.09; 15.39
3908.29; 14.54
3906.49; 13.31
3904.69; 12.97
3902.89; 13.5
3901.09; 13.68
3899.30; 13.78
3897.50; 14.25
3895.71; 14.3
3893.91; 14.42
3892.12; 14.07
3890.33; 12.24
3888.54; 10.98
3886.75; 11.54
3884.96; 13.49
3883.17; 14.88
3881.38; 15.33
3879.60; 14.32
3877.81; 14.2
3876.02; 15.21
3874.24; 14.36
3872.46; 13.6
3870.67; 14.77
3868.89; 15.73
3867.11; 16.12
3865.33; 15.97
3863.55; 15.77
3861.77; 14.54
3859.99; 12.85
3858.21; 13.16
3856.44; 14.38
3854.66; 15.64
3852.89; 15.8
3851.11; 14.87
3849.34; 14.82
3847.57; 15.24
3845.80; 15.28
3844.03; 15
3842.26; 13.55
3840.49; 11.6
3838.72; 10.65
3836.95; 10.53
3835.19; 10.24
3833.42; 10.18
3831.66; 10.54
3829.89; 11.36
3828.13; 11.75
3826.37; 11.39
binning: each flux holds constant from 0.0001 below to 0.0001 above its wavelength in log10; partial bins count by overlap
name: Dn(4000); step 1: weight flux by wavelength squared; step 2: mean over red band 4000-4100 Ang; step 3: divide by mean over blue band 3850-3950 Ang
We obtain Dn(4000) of 1.4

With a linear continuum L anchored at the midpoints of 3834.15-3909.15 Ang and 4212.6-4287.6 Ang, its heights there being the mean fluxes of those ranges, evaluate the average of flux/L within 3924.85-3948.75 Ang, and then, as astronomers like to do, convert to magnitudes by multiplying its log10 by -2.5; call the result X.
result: 0.50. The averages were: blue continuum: 13.9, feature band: 9.13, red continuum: 16.9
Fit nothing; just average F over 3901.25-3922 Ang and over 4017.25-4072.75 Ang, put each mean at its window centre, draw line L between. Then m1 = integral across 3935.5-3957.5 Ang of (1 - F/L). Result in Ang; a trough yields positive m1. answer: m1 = 3.8 Ang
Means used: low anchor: 14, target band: 12.2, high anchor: 16.7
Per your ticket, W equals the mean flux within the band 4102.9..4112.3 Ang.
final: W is 17.3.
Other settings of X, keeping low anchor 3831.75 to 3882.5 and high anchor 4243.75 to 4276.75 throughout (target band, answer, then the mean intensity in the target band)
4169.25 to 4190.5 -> -0.063 mag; 17.2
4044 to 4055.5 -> -0.079 mag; 16.5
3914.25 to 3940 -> 0.425 mag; 9.79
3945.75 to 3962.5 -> 0.046 mag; 14.1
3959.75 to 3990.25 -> 0.202 mag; 12.3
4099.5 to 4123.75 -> -0.096 mag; 17.3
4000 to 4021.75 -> -0.116 mag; 16.8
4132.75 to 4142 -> -0.096 mag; 17.5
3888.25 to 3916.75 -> 0.028 mag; 14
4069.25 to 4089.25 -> -0.100 mag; 17.1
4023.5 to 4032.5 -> -0.105 mag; 16.8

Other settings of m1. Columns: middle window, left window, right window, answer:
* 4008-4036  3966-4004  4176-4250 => -4.5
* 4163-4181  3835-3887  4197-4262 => -1.1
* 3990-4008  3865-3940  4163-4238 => -2.6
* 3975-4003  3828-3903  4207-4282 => -2.0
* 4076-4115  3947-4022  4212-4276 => -4.4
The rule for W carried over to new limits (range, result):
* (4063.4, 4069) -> 15.9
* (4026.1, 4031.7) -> 16.8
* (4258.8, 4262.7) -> 16.3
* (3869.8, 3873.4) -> 14.2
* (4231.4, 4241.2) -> 16.8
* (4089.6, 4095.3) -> 18.4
